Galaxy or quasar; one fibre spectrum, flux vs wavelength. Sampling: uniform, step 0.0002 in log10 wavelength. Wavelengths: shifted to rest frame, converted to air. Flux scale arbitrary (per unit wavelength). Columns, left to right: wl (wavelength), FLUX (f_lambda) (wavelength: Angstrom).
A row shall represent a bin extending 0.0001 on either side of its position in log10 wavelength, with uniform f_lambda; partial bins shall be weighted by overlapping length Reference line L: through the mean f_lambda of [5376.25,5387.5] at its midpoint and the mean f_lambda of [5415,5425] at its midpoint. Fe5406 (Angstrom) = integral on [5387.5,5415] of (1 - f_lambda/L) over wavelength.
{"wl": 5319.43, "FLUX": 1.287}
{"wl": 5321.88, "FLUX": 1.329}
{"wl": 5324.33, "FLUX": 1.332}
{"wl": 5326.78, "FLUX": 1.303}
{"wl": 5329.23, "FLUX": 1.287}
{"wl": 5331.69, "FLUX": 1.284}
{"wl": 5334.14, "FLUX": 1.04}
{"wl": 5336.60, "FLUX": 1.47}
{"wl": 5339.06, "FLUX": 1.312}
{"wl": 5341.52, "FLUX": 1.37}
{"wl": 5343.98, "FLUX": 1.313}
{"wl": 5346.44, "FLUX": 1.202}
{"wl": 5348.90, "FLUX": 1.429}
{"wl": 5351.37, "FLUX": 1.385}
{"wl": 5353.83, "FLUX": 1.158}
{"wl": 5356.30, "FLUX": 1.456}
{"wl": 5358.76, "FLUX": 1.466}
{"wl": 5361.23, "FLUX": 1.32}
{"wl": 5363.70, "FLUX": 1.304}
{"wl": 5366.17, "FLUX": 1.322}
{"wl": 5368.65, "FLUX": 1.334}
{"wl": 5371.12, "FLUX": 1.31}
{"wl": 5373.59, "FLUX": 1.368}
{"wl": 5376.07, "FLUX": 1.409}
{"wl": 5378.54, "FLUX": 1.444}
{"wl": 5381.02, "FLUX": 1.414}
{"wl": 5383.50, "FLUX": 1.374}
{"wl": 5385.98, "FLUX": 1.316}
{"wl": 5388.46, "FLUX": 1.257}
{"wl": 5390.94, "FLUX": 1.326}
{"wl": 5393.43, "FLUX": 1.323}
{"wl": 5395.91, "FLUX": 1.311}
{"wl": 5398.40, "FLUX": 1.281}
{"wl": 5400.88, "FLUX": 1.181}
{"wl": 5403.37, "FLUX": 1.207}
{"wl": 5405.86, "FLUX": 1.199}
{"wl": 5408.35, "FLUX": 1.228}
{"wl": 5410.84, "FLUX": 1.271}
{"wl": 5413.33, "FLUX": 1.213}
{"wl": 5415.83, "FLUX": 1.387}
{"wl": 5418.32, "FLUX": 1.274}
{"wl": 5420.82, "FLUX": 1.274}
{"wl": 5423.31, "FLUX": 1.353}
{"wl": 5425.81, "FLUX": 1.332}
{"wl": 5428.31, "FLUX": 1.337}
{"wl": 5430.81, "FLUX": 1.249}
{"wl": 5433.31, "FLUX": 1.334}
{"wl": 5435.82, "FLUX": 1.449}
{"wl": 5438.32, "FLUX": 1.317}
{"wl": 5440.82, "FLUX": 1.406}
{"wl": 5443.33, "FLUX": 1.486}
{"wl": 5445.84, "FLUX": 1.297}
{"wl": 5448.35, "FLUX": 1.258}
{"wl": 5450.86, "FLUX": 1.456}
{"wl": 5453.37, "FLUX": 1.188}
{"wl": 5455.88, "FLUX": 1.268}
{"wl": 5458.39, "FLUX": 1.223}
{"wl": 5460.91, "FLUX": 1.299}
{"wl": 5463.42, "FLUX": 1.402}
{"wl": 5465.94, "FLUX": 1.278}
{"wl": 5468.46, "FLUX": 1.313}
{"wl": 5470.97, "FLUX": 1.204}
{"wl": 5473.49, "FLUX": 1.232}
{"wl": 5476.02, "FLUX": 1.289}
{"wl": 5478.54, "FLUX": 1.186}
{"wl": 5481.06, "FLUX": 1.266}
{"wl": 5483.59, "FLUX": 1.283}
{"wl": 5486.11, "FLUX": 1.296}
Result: 1.97 Angstrom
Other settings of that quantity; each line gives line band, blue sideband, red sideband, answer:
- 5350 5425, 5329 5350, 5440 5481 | -1.0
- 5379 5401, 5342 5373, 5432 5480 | 0.1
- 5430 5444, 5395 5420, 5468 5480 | -1.4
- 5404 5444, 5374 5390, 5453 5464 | 0.0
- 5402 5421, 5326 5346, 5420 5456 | 1.0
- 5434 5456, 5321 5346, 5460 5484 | -1.2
